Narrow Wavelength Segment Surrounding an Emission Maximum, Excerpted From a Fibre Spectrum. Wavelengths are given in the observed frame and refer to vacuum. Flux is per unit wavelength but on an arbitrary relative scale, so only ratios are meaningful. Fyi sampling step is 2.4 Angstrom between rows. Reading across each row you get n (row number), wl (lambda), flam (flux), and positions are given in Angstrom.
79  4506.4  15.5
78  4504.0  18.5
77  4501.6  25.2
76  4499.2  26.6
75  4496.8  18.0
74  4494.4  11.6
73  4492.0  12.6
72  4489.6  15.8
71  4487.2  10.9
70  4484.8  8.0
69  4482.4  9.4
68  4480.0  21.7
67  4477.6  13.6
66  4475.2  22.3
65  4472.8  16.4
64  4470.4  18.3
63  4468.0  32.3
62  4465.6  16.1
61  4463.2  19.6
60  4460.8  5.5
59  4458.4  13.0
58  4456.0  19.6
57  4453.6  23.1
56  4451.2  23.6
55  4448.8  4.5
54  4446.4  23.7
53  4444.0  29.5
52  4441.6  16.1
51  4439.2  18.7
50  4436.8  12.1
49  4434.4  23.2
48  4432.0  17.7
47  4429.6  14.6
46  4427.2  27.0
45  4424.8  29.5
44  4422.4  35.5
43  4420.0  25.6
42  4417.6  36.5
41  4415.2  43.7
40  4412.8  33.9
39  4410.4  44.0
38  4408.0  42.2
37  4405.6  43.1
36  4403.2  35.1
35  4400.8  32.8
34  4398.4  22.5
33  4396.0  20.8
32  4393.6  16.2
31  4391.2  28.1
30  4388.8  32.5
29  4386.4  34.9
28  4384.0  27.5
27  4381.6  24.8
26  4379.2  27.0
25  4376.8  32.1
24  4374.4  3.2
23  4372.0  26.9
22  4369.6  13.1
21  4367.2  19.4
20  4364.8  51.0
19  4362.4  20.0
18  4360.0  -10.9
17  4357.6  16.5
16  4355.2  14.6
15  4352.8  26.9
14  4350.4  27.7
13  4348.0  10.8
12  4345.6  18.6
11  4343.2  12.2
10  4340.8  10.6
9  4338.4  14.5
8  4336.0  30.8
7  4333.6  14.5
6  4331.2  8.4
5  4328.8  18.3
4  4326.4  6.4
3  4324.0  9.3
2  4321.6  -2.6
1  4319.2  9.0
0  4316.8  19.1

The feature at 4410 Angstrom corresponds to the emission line C IV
